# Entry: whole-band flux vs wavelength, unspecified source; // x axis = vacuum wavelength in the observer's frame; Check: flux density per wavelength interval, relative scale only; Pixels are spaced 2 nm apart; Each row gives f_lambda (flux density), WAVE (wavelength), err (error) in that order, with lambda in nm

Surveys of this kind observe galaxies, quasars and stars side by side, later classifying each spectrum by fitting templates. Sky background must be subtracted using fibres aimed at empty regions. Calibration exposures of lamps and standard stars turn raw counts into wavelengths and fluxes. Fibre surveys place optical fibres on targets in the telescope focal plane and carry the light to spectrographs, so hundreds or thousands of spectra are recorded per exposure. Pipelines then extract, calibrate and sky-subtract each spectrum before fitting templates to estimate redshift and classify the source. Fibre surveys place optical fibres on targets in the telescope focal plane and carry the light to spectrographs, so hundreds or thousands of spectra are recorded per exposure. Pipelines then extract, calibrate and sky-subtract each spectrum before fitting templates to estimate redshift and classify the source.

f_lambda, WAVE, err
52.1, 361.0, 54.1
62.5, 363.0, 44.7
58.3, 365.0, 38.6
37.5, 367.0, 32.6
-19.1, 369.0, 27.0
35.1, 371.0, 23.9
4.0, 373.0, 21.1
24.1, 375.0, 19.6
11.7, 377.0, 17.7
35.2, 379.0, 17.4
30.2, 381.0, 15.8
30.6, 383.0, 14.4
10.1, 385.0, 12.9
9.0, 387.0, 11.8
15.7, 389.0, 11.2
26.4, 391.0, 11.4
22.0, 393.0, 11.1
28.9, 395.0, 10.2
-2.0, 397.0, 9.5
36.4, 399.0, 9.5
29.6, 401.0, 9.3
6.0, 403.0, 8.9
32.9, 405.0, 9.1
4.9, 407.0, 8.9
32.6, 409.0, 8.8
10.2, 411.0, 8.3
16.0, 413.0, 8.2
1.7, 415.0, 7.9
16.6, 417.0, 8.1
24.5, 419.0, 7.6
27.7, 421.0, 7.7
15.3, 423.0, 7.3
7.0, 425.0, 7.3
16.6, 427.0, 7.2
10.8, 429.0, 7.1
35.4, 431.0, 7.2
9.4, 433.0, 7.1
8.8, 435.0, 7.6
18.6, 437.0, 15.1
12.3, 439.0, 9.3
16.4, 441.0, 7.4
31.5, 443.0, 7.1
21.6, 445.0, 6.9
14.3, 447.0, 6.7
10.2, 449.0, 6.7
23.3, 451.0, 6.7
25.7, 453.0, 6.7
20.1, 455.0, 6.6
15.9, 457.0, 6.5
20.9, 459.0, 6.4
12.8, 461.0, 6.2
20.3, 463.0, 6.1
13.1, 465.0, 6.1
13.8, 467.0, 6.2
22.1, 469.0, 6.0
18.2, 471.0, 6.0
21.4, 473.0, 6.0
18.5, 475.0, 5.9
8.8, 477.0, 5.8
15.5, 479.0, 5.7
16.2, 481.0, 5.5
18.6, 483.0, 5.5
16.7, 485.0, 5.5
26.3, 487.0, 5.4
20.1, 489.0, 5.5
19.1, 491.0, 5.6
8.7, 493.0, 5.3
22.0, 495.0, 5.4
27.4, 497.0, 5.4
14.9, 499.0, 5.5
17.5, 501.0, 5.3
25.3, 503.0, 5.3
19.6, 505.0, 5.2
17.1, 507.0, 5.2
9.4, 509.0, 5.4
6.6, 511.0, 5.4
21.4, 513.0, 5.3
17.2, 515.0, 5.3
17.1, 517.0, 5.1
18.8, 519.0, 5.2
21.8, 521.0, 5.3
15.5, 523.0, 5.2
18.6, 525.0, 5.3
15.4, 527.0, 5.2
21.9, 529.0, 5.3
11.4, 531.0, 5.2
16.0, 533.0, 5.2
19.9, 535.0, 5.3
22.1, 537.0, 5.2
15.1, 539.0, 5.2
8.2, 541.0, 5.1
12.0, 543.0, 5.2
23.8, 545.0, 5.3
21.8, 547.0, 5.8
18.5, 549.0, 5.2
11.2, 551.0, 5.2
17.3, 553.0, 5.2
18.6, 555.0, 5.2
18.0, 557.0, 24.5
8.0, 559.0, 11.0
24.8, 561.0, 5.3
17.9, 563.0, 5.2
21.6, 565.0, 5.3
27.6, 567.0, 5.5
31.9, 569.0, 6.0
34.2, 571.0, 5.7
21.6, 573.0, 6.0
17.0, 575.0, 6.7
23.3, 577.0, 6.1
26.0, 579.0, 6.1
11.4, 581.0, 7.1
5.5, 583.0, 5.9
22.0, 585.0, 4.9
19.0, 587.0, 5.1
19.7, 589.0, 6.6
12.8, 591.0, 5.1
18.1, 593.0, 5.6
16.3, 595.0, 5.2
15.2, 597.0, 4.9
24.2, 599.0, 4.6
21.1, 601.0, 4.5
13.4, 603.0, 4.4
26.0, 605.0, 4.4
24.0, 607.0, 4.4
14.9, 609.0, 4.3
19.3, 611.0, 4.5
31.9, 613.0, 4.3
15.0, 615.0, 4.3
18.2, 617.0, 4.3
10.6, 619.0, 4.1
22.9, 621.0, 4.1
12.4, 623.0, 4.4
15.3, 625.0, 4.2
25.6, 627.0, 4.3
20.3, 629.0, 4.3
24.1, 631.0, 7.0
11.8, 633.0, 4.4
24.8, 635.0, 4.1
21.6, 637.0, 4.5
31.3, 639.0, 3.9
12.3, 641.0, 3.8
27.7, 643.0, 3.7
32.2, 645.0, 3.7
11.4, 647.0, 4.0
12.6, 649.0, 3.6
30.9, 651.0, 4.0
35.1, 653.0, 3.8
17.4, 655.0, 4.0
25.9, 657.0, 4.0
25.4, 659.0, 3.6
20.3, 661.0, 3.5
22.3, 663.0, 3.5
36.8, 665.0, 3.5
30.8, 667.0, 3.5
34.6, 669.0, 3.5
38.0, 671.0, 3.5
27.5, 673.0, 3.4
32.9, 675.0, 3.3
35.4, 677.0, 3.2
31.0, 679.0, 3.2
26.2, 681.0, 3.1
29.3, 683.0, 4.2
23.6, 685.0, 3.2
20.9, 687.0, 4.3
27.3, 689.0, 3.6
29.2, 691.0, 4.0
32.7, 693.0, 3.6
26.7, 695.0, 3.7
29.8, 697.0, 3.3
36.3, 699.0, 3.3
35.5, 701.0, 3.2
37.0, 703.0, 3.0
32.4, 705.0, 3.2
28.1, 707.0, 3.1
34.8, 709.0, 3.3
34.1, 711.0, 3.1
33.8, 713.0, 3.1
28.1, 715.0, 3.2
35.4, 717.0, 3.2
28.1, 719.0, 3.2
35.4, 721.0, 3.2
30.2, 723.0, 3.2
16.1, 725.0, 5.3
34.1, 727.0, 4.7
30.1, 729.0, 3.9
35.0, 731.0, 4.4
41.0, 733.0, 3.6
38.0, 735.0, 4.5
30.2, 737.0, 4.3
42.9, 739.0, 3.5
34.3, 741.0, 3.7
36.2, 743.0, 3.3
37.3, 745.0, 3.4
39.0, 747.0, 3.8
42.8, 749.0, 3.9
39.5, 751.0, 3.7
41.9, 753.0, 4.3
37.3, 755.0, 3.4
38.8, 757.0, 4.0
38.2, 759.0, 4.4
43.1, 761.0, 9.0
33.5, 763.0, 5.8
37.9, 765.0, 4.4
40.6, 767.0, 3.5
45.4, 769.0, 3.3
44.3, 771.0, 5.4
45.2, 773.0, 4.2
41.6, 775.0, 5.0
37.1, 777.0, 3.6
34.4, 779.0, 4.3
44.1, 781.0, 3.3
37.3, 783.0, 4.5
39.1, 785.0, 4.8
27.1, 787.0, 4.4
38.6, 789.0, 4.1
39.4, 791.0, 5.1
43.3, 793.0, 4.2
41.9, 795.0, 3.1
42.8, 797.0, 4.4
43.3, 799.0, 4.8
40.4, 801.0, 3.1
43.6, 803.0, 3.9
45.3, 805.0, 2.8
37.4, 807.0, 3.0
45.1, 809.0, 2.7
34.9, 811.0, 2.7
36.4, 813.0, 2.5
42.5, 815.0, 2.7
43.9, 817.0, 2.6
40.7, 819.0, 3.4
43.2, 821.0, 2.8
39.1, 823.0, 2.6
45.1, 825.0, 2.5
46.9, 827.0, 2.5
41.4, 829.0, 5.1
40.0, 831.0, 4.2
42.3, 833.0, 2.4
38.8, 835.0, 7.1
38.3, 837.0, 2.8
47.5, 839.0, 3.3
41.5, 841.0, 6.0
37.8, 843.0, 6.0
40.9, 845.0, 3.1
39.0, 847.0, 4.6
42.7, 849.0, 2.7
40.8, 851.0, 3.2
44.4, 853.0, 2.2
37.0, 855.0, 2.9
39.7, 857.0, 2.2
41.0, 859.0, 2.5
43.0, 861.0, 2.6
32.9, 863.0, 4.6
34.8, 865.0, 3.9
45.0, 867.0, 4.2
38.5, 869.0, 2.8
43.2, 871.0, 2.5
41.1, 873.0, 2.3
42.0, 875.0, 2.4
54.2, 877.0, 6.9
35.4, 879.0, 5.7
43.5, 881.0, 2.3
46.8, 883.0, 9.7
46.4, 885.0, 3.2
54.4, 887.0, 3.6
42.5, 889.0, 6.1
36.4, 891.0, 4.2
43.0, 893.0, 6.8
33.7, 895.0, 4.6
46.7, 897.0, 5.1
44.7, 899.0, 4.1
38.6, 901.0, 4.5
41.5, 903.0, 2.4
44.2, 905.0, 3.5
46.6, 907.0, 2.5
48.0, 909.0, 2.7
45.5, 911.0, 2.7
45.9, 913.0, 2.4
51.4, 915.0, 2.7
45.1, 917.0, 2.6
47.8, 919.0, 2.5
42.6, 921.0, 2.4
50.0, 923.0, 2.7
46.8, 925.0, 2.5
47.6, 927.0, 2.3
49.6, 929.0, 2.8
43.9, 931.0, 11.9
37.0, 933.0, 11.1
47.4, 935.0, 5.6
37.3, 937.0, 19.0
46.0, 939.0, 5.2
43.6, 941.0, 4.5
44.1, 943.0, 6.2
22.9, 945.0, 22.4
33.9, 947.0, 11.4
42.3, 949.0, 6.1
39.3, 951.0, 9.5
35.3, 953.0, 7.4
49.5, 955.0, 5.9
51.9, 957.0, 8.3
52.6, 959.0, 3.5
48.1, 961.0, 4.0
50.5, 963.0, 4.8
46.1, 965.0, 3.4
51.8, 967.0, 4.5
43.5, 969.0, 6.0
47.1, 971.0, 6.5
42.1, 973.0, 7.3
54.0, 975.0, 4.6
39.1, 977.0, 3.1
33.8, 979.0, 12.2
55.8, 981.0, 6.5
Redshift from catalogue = 0.67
